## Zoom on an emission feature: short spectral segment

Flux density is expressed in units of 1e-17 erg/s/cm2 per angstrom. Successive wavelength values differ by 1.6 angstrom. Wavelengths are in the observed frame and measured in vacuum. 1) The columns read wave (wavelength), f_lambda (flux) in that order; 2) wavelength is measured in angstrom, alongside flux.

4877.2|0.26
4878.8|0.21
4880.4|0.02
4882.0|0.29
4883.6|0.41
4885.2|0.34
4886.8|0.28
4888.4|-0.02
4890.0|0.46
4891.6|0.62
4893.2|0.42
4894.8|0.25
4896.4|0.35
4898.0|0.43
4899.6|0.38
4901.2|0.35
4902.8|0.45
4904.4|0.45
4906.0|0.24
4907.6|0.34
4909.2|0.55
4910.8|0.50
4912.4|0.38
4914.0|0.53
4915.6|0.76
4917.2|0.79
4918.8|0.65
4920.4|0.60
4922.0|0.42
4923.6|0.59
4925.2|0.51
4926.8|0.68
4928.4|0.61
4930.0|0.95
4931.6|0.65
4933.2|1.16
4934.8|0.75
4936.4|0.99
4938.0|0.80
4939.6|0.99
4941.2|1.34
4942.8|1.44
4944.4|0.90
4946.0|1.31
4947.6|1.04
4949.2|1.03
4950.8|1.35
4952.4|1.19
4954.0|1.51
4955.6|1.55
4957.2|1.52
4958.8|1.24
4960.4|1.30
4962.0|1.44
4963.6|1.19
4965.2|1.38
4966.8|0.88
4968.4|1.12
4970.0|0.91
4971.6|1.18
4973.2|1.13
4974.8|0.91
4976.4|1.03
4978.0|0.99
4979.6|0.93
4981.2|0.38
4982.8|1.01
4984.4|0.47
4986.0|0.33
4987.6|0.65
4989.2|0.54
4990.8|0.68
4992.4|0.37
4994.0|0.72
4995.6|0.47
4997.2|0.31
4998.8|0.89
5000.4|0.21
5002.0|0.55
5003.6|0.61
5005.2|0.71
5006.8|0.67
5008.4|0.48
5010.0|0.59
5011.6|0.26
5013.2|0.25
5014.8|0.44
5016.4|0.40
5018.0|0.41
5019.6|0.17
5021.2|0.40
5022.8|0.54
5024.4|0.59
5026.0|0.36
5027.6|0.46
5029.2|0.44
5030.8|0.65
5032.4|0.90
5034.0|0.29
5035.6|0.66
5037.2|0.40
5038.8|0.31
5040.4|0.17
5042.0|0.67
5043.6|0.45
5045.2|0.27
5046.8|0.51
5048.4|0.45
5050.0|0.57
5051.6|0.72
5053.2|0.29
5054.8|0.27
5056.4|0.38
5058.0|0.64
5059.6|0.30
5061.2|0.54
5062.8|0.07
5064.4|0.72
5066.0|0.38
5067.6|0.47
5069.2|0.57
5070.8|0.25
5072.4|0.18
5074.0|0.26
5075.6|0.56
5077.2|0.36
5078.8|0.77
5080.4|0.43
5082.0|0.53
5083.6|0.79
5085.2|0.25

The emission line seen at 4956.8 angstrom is C IV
